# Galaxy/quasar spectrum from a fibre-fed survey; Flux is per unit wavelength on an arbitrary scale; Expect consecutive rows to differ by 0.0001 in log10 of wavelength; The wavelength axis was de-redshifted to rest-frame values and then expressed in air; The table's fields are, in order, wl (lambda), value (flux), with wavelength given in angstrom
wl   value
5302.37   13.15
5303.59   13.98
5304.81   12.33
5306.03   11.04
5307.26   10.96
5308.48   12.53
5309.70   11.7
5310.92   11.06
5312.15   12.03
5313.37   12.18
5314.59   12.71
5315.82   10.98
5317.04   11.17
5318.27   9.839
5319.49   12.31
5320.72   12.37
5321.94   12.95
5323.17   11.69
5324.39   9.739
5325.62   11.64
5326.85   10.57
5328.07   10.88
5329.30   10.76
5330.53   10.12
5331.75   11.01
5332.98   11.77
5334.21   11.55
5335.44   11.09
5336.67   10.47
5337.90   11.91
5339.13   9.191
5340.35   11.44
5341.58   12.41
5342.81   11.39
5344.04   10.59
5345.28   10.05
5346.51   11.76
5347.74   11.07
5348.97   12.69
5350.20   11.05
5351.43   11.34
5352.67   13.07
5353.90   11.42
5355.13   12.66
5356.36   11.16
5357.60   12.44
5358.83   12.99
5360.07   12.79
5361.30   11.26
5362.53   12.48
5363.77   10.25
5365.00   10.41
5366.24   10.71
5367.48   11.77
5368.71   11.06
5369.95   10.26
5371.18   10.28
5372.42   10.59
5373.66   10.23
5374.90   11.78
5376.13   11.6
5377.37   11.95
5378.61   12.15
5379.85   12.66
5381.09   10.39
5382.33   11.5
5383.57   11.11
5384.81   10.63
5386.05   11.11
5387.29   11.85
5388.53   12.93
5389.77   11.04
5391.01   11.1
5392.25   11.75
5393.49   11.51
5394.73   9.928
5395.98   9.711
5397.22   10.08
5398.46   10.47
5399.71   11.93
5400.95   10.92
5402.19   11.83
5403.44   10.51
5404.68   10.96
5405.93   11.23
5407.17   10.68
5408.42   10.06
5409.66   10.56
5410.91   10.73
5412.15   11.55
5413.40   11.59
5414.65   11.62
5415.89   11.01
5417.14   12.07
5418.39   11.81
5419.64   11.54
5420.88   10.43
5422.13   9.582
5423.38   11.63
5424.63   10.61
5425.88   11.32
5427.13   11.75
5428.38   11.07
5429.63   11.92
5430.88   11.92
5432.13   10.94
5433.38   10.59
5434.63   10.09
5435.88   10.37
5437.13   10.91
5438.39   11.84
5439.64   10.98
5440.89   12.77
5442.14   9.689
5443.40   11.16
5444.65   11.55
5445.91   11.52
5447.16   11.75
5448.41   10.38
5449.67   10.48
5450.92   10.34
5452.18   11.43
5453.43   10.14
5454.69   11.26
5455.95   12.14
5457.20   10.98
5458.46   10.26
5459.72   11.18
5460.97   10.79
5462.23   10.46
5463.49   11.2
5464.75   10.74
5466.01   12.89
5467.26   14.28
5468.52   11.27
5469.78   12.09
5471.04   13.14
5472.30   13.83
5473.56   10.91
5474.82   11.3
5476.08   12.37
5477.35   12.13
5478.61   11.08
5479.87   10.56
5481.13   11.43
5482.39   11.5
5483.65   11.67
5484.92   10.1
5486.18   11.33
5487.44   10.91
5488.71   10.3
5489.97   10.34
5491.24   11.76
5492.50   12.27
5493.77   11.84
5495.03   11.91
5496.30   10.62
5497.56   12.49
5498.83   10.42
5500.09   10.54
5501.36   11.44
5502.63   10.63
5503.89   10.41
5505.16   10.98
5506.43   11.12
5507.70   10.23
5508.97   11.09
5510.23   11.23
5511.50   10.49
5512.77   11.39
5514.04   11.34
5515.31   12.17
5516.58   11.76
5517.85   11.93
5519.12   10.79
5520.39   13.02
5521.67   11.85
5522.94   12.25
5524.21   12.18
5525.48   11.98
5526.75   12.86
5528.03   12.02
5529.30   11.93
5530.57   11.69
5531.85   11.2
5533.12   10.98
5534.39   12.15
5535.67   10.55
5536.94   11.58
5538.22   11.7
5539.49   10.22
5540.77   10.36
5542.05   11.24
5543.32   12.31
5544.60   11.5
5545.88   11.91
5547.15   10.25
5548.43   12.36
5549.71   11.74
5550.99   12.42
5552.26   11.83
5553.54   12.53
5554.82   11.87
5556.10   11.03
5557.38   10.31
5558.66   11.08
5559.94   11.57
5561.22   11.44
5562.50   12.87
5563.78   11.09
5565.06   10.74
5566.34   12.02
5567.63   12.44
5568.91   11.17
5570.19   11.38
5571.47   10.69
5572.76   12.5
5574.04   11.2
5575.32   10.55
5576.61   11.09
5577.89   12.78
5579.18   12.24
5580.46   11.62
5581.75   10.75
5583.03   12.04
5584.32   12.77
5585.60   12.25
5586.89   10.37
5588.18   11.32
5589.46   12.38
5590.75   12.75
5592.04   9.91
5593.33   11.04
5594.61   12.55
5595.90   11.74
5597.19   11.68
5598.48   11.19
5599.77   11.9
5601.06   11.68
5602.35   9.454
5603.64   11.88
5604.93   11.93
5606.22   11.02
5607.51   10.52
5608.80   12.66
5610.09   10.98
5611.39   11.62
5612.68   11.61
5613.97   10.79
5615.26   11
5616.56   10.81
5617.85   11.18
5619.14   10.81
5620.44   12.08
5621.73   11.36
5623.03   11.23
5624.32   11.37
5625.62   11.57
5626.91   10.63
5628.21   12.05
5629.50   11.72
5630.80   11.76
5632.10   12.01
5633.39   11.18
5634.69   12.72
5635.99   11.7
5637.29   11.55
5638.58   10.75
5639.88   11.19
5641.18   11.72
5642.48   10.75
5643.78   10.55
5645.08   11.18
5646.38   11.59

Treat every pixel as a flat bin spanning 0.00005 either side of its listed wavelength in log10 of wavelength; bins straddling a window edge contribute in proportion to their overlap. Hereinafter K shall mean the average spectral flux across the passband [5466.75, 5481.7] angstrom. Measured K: 12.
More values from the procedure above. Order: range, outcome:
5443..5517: 11.3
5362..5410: 11.1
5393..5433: 11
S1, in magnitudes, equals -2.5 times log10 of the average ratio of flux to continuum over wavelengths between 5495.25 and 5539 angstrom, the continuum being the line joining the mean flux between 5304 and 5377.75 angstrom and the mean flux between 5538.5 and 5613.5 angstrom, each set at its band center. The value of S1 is 0.00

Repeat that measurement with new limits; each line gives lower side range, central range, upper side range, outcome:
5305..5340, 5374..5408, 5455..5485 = 0.022 mag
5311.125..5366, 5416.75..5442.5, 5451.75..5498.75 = 0.030 mag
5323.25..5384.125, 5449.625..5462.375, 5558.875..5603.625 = 0.051 mag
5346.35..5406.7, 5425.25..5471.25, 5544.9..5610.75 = 0.015 mag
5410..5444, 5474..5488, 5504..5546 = 0.004 mag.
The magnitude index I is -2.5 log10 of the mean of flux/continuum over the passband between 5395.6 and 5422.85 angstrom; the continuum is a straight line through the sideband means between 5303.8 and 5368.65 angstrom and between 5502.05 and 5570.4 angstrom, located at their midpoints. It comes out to 0.050 mag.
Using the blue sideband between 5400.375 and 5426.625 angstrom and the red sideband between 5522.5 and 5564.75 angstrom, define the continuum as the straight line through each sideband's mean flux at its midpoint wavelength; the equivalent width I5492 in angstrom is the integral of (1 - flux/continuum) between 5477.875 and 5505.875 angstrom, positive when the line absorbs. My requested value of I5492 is 0.7 angstrom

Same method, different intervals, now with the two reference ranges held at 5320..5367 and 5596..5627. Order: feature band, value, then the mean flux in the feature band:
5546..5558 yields -0.3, 11.6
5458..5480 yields -0.7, 11.7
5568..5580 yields -0.2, 11.5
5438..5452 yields 0.3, 11.1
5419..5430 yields 0.3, 11.1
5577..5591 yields -0.7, 11.9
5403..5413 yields 0.5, 10.8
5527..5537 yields -0.2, 11.6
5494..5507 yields 0.3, 11.1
